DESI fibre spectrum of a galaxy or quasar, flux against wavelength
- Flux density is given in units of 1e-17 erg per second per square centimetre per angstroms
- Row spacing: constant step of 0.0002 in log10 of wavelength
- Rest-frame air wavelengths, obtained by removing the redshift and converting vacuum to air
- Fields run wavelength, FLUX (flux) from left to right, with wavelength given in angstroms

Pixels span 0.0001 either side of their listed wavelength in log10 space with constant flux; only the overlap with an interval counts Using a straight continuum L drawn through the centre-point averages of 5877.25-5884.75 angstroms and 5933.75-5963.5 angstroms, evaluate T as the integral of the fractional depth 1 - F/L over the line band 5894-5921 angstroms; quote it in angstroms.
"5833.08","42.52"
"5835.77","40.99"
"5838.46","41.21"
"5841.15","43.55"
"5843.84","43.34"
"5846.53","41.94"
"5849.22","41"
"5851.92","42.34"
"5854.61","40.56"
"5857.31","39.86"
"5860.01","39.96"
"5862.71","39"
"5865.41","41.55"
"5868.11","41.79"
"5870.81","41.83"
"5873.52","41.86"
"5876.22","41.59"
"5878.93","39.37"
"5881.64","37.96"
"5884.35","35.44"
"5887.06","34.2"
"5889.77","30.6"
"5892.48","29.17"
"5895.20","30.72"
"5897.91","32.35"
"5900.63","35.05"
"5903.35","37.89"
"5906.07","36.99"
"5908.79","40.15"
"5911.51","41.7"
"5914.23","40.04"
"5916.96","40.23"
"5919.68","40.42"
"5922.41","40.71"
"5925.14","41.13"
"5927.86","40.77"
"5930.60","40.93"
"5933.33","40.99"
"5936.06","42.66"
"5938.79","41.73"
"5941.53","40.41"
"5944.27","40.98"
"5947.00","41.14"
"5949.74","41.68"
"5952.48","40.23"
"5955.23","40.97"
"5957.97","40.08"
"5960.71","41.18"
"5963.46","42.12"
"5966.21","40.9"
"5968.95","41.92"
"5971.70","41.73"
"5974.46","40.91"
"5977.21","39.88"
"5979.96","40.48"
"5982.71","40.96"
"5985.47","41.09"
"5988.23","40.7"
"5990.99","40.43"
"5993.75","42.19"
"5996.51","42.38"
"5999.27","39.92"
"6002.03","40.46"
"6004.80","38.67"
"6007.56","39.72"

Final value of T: 1.1 angstroms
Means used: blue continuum 38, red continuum 41.2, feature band 37.6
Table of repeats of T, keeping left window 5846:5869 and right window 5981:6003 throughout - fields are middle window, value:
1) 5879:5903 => 4.2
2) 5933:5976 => -0.3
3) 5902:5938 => 0.5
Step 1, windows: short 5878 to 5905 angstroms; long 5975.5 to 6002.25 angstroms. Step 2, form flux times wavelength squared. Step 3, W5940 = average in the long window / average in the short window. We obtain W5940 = 1.23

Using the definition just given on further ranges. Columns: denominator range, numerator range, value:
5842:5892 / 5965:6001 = 1.08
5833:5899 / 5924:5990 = 1.09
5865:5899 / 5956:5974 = 1.16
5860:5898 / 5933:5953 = 1.13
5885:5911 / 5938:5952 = 1.21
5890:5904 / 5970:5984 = 1.29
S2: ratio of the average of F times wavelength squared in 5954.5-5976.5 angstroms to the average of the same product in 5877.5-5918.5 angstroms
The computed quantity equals 1.17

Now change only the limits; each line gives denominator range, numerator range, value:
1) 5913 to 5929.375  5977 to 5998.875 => 1.03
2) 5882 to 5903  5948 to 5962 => 1.26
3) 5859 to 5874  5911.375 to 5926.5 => 1.01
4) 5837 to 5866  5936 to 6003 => 1.04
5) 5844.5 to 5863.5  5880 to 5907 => 0.85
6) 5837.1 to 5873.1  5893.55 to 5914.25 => 0.90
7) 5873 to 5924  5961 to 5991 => 1.13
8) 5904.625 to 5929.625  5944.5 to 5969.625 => 1.04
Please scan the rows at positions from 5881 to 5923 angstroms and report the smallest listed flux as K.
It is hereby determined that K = 29.17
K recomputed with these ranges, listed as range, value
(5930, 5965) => 40.08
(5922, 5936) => 40.71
